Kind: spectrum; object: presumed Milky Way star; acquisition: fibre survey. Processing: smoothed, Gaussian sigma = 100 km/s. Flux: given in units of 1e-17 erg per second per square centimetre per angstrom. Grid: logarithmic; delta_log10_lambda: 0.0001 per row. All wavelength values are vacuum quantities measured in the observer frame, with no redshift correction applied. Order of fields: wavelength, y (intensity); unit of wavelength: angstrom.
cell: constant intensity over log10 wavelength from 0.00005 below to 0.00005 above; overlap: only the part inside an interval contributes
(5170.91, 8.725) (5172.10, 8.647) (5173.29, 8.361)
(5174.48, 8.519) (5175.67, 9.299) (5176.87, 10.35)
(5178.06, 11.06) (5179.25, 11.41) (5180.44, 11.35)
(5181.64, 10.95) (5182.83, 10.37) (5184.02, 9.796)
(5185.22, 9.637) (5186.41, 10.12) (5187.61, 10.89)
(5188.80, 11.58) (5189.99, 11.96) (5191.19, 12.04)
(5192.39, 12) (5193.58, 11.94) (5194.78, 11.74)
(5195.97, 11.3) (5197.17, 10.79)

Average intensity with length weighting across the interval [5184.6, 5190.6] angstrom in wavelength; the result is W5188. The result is 10.8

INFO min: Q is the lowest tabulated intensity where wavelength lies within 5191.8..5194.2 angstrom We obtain 11.94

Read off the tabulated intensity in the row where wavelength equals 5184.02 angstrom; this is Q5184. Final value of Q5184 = 9.796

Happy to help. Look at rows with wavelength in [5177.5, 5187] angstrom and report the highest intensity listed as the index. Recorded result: 11.41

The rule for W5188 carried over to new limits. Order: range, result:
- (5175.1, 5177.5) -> 9.82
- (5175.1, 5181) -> 10.7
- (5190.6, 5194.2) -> 12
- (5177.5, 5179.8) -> 11.2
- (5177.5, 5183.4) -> 11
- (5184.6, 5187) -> 9.87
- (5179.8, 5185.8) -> 10.4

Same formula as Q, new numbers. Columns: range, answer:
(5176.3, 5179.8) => 10.35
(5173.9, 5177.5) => 8.519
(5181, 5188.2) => 9.637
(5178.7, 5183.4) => 10.37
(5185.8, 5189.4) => 10.12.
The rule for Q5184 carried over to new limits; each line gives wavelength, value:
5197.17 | 10.79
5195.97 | 11.3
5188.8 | 11.58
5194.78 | 11.74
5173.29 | 8.361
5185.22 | 9.637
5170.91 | 8.725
